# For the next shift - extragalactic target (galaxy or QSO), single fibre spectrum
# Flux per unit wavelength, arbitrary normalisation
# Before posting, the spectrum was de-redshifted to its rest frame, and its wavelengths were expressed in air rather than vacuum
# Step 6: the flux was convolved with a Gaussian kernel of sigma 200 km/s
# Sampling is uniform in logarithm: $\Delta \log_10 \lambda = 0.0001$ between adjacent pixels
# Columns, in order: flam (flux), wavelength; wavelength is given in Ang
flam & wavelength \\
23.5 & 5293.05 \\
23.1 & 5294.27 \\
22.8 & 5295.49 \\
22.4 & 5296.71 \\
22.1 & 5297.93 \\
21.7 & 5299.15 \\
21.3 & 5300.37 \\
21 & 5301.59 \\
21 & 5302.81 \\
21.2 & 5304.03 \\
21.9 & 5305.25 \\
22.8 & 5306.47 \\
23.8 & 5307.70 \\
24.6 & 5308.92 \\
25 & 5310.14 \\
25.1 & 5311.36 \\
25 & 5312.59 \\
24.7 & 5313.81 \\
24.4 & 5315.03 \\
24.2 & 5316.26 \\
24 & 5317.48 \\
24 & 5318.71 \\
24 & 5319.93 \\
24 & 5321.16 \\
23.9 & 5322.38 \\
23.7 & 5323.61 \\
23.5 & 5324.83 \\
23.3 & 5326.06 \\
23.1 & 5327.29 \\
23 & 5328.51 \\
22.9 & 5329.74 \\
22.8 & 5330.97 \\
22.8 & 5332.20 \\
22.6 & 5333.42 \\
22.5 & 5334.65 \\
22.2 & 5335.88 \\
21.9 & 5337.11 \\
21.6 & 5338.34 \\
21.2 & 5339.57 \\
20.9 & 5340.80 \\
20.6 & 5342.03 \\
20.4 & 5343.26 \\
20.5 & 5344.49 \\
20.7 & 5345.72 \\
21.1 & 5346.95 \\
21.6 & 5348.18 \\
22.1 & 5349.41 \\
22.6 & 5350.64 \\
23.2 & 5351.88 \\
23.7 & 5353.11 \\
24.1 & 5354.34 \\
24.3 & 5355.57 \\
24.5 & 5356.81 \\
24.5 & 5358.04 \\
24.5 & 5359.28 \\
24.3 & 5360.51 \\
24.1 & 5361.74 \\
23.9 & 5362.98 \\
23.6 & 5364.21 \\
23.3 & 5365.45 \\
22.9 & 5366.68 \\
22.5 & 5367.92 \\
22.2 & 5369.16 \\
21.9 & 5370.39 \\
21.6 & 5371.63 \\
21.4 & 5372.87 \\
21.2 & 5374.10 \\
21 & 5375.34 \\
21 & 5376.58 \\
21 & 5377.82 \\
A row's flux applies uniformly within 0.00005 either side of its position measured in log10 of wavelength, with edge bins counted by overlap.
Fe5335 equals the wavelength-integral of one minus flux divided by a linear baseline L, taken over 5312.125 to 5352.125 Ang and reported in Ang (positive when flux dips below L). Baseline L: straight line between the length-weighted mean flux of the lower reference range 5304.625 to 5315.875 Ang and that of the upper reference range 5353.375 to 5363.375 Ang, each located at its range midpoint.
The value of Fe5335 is 2.5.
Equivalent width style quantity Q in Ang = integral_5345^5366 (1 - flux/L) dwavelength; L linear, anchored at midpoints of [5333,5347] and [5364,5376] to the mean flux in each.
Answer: -1.5 Ang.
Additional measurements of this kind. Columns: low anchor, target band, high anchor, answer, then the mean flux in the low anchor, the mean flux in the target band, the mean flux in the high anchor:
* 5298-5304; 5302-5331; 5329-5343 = -2.6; 21.3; 23.6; 22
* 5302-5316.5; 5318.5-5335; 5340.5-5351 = -0.6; 23.6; 23.3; 21.2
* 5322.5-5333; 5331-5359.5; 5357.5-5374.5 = 0.9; 23.2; 22.3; 23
